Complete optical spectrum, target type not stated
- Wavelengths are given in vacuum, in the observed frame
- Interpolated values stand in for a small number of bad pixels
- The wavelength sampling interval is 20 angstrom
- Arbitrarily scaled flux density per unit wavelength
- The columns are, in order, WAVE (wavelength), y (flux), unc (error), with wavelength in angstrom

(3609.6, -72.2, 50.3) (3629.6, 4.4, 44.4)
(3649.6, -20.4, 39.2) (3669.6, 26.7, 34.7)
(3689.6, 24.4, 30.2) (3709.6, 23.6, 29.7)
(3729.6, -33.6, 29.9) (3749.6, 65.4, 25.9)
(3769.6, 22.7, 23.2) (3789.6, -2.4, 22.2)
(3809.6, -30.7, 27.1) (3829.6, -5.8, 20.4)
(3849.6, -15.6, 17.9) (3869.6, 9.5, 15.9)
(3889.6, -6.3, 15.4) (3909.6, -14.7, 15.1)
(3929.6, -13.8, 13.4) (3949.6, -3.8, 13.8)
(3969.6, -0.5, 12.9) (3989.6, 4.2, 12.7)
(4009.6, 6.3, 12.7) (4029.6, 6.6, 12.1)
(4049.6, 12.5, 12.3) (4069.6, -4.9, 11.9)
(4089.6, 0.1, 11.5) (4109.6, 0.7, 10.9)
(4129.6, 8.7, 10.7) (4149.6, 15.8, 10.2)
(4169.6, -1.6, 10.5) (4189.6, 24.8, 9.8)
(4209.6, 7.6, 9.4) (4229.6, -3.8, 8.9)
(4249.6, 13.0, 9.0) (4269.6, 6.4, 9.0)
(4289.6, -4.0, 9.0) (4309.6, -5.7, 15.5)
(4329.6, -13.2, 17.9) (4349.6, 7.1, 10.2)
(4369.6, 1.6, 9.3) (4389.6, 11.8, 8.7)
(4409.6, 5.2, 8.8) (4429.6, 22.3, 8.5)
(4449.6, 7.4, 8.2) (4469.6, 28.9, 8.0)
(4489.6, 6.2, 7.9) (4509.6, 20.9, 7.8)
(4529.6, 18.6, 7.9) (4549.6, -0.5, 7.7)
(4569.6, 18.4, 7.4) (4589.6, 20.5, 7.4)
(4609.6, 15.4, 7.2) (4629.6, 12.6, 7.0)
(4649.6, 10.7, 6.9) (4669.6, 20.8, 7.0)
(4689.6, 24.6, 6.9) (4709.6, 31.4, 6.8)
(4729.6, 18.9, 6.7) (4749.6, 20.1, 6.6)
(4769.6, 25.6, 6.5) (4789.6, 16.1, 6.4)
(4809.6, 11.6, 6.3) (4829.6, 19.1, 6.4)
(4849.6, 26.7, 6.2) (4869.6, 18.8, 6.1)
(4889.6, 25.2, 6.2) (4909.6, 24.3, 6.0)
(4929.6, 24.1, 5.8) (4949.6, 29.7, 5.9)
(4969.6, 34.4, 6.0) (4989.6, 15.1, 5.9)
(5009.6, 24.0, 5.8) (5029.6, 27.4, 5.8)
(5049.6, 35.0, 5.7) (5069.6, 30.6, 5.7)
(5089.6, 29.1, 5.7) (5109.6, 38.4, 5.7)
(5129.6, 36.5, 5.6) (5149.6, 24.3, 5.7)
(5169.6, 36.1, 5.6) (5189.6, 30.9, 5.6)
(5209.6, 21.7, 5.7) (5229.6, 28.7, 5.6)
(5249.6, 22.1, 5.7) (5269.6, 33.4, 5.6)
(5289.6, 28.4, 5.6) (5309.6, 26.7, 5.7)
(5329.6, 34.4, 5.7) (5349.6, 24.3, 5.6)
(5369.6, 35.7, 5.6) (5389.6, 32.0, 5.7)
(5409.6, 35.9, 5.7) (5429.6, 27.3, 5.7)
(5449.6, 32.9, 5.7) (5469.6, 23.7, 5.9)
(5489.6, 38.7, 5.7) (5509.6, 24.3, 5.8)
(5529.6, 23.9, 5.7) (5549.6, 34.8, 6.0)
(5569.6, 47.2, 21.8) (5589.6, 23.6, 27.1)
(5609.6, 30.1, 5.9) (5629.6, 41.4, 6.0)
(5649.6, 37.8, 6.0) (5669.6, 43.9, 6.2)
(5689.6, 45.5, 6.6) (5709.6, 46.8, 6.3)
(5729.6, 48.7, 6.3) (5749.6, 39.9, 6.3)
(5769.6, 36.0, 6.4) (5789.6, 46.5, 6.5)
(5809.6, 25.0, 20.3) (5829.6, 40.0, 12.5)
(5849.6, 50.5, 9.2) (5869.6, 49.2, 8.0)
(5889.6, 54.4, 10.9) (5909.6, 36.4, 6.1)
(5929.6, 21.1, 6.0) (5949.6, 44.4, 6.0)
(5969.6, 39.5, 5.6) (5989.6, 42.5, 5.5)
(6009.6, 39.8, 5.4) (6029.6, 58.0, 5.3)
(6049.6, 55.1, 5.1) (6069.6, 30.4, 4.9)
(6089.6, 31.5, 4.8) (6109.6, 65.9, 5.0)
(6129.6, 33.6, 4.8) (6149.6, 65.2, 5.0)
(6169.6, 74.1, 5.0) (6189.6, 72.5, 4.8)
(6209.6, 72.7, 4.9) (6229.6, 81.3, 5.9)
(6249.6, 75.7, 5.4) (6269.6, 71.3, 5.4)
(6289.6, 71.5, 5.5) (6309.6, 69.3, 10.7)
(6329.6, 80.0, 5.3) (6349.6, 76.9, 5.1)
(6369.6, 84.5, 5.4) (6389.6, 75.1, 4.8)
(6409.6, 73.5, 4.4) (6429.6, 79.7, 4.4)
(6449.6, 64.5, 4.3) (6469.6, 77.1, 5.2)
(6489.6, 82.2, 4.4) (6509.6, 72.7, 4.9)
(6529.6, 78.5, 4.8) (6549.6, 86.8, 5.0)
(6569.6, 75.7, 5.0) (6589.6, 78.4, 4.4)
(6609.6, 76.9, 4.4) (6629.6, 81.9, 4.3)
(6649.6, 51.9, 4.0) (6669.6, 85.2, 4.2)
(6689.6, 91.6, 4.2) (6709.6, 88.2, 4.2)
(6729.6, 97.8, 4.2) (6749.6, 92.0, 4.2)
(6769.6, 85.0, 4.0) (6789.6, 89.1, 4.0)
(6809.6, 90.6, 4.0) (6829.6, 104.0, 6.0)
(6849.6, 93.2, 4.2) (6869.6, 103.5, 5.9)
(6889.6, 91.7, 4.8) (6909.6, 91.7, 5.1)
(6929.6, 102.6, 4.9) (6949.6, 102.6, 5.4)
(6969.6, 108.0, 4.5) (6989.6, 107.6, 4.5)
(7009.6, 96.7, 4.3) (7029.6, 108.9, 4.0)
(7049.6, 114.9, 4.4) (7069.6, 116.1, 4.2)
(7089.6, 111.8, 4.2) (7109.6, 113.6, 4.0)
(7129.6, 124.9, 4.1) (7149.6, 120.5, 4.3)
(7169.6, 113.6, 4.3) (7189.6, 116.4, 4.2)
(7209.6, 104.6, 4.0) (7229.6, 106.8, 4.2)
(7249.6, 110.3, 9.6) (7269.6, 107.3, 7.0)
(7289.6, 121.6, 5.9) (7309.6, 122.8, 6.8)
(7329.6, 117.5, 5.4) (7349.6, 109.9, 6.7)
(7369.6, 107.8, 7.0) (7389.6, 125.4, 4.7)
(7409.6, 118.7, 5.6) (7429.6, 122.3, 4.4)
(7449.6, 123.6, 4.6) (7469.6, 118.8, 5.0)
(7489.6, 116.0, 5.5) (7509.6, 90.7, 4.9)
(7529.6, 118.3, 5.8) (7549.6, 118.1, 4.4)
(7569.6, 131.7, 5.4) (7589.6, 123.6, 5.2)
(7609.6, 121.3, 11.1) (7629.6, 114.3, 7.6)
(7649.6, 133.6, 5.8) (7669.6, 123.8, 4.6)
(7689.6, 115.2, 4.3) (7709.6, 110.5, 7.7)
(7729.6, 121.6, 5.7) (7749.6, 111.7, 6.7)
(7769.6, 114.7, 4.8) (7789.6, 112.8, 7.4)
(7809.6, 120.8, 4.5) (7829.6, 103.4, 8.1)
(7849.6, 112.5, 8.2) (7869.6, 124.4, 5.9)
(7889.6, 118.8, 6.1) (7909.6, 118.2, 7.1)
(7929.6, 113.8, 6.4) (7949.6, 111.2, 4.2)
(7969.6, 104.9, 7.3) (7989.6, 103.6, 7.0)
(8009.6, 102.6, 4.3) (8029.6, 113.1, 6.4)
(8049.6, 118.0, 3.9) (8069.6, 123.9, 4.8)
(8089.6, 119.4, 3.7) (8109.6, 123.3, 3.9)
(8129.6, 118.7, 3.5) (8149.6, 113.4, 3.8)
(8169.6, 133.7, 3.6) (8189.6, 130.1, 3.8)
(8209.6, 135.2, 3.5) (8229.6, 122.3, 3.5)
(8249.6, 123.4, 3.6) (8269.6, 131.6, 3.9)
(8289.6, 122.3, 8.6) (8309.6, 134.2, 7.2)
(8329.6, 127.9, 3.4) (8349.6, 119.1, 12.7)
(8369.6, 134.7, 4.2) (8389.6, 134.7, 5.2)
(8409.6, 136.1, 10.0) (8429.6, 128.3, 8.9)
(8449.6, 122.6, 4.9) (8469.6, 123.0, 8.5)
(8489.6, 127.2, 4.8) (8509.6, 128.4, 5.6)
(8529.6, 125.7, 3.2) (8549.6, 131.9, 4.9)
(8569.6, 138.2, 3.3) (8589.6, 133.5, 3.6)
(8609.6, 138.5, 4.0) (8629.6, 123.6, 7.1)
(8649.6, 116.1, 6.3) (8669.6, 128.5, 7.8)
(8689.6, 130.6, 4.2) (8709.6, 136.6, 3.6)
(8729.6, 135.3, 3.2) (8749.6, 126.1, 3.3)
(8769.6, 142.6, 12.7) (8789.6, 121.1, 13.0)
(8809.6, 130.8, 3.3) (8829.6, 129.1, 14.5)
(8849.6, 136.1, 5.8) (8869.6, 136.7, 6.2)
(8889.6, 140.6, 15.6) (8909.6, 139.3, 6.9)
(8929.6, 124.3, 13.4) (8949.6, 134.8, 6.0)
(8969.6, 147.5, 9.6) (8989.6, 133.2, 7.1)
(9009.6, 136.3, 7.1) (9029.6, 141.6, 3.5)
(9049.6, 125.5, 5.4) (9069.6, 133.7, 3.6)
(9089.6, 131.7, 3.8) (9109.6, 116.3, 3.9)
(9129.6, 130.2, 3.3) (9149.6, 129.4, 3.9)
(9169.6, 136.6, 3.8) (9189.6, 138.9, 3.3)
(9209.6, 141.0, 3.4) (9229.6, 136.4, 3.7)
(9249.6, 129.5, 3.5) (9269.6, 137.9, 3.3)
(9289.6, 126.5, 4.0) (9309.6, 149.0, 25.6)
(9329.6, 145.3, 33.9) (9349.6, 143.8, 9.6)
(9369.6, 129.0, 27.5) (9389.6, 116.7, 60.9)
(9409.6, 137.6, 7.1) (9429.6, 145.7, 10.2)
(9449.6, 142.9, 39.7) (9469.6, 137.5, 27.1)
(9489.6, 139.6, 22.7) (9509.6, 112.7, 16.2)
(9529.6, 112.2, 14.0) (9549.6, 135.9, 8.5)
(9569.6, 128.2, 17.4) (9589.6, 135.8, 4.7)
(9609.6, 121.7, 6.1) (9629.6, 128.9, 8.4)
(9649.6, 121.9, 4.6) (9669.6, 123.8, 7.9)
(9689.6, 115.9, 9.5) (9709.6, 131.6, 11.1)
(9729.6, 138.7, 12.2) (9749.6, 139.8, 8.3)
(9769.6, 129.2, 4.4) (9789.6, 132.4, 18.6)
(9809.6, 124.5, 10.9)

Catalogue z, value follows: 0.545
